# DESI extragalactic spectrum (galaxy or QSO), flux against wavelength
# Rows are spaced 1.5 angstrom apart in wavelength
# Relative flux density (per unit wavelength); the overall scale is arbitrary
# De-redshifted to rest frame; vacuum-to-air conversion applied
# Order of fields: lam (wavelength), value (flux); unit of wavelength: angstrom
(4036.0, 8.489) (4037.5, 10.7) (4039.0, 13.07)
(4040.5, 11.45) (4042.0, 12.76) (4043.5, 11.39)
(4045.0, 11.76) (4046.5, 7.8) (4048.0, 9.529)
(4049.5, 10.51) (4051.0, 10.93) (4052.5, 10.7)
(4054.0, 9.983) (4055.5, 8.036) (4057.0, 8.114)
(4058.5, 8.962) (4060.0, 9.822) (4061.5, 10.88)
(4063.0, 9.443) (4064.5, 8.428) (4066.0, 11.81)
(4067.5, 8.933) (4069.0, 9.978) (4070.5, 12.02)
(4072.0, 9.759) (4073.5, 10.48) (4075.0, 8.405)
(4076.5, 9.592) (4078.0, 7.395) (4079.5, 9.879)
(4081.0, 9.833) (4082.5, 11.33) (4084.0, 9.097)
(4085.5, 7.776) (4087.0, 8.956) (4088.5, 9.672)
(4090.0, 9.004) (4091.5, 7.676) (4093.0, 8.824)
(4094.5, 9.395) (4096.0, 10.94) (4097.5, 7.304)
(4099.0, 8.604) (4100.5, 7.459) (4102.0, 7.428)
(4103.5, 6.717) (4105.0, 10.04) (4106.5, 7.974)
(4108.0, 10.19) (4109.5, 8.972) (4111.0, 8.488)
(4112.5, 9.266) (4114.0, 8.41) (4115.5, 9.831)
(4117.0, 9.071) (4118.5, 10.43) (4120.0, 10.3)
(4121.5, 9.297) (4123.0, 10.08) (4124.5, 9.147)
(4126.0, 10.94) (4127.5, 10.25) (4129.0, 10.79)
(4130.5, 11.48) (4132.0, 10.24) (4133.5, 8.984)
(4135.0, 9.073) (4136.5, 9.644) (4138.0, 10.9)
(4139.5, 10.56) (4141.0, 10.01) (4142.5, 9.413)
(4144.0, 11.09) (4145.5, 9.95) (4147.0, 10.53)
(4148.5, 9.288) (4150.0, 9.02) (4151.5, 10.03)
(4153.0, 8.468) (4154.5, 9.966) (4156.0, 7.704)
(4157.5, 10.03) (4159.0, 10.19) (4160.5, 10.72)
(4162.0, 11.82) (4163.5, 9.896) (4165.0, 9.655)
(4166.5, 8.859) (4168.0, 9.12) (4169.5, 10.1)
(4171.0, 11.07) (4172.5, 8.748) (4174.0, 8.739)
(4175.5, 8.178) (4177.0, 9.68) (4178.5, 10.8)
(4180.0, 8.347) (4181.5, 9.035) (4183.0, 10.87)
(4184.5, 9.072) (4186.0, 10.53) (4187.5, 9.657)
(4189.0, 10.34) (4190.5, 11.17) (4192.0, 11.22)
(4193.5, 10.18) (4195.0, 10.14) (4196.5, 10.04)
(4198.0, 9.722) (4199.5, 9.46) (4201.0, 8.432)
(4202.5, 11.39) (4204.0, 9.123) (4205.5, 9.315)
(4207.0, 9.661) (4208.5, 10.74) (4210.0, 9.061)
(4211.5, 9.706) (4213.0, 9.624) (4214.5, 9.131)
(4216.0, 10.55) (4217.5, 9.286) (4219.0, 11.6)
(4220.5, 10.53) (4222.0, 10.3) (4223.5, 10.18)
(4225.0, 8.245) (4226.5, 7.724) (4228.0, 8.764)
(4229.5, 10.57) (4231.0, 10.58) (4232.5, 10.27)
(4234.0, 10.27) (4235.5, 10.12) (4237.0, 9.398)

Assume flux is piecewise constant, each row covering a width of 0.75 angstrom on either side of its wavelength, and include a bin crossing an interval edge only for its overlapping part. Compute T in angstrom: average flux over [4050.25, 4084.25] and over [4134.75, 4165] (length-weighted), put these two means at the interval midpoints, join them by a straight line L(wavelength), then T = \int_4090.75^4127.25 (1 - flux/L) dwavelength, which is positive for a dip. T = 2.91 angstrom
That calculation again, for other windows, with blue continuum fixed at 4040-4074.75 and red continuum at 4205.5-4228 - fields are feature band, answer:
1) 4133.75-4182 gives 0.72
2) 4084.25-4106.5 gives 3.26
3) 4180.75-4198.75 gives -0.74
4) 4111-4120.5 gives 0.49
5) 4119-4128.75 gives -0.11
